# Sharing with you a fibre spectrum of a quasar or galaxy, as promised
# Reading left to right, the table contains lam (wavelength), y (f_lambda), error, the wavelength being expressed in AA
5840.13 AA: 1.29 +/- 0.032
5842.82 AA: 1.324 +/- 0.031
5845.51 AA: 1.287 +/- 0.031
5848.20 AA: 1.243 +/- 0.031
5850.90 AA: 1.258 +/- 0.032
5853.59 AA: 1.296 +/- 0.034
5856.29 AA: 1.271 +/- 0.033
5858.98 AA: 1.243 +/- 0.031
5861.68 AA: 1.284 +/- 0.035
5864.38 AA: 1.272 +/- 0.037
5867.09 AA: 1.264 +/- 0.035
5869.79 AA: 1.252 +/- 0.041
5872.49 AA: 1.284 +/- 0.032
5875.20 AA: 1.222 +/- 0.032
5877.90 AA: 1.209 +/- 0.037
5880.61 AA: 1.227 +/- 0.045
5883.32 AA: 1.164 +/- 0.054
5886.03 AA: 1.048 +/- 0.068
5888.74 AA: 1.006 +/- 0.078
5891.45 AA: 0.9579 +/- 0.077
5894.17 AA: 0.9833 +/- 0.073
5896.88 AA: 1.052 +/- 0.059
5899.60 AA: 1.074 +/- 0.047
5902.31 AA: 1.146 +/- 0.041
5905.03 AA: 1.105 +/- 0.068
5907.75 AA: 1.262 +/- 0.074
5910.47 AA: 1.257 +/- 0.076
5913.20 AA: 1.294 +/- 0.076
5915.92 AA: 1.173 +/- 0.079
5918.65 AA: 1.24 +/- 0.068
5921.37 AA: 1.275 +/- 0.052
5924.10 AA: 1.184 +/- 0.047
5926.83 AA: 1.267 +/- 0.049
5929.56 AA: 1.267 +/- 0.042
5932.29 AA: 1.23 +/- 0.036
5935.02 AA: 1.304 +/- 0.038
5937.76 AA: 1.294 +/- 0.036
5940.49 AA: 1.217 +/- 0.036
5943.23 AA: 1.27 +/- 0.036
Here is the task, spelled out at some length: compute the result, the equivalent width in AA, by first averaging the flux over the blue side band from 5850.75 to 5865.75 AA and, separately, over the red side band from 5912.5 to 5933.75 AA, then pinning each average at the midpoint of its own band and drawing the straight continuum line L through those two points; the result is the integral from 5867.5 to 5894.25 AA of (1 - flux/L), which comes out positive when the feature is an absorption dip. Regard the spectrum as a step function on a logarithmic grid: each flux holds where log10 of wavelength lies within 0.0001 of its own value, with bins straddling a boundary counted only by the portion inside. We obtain 2.4 AA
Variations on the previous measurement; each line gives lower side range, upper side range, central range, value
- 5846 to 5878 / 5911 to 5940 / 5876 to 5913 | 4.0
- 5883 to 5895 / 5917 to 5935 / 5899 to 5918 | -0.9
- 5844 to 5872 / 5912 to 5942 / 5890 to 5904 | 2.4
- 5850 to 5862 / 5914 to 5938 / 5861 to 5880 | 0.2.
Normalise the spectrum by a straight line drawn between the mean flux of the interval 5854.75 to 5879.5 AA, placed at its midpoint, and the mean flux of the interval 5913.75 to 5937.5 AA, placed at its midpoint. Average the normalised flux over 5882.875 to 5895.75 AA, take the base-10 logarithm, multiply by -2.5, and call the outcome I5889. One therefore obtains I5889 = 0.22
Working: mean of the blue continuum 1.26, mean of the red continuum 1.25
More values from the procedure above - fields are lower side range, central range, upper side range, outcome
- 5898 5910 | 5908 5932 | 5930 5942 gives -0.033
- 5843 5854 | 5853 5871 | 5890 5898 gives -0.067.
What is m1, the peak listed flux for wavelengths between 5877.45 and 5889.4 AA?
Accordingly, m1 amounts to 1.227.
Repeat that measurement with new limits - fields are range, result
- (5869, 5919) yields 1.294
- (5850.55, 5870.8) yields 1.296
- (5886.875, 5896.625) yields 1.006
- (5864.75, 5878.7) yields 1.284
